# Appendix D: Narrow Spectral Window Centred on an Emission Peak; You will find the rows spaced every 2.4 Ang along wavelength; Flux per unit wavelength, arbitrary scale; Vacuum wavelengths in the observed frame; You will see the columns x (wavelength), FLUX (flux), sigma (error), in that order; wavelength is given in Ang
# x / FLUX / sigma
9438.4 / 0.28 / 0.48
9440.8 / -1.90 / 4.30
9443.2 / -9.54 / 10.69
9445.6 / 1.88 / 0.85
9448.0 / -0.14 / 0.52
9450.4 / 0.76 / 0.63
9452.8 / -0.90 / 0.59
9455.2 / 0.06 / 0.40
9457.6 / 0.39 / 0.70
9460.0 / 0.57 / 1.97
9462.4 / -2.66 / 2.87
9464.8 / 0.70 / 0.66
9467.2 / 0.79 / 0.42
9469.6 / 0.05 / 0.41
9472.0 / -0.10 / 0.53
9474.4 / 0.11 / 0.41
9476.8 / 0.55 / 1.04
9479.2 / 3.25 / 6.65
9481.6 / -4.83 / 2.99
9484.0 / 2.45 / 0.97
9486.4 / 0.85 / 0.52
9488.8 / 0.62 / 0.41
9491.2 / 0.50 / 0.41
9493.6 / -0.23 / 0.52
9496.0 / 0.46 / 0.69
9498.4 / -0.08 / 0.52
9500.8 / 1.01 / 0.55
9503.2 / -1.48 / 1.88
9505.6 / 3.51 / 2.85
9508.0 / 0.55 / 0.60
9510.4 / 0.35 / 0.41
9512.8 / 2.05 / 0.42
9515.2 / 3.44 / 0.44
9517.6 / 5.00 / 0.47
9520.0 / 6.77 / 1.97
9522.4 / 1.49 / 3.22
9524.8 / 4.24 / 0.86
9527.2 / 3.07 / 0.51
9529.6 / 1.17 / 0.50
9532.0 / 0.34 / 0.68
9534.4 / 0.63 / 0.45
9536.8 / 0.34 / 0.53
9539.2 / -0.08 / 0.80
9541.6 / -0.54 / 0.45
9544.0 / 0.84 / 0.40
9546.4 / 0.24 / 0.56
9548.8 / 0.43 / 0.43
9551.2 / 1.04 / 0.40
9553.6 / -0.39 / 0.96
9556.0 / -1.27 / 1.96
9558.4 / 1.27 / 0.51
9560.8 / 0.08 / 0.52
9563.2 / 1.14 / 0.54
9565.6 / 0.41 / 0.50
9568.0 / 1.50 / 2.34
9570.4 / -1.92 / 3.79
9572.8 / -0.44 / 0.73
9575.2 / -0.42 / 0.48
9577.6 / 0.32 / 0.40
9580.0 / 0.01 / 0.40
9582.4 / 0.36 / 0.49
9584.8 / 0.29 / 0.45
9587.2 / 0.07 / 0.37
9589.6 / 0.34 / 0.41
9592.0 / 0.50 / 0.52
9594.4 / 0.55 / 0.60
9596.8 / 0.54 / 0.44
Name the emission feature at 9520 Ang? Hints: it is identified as [O II] 3727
